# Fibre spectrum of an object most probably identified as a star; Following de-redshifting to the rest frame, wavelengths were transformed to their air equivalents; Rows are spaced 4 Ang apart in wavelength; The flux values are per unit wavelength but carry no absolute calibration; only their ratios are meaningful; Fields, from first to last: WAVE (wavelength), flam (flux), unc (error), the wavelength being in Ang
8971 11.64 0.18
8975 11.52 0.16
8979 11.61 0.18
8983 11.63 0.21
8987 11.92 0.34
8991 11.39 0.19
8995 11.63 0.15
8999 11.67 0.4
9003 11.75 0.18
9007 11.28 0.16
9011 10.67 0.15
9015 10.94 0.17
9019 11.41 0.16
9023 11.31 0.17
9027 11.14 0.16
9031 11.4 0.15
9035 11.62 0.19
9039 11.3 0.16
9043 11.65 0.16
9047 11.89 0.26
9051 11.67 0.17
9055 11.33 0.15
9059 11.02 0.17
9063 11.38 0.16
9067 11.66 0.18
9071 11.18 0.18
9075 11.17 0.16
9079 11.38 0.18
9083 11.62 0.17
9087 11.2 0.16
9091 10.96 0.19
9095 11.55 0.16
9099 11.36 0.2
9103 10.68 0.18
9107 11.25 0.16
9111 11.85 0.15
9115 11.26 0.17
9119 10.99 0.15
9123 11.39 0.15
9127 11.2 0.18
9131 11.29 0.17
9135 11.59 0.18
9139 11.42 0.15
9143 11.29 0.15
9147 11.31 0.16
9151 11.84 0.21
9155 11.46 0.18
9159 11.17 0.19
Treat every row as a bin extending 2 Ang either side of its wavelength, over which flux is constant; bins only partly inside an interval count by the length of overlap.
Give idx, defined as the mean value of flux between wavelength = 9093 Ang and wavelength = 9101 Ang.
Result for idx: 11.5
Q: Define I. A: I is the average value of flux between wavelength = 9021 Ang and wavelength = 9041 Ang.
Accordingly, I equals 11.4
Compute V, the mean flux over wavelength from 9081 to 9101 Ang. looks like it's 11.3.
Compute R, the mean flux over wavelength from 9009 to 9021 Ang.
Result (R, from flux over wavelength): 11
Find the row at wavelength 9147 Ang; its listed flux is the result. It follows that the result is 11.31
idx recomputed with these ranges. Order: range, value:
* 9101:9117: 11.3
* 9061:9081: 11.4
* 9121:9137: 11.4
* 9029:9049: 11.6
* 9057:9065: 11.2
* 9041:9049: 11.8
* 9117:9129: 11.2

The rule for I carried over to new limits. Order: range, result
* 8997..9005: 11.7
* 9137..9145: 11.4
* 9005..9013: 11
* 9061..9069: 11.5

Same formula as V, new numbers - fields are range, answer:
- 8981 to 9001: 11.6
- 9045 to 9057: 11.6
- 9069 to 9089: 11.3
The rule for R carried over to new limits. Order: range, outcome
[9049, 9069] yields 11.4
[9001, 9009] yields 11.5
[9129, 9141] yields 11.4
